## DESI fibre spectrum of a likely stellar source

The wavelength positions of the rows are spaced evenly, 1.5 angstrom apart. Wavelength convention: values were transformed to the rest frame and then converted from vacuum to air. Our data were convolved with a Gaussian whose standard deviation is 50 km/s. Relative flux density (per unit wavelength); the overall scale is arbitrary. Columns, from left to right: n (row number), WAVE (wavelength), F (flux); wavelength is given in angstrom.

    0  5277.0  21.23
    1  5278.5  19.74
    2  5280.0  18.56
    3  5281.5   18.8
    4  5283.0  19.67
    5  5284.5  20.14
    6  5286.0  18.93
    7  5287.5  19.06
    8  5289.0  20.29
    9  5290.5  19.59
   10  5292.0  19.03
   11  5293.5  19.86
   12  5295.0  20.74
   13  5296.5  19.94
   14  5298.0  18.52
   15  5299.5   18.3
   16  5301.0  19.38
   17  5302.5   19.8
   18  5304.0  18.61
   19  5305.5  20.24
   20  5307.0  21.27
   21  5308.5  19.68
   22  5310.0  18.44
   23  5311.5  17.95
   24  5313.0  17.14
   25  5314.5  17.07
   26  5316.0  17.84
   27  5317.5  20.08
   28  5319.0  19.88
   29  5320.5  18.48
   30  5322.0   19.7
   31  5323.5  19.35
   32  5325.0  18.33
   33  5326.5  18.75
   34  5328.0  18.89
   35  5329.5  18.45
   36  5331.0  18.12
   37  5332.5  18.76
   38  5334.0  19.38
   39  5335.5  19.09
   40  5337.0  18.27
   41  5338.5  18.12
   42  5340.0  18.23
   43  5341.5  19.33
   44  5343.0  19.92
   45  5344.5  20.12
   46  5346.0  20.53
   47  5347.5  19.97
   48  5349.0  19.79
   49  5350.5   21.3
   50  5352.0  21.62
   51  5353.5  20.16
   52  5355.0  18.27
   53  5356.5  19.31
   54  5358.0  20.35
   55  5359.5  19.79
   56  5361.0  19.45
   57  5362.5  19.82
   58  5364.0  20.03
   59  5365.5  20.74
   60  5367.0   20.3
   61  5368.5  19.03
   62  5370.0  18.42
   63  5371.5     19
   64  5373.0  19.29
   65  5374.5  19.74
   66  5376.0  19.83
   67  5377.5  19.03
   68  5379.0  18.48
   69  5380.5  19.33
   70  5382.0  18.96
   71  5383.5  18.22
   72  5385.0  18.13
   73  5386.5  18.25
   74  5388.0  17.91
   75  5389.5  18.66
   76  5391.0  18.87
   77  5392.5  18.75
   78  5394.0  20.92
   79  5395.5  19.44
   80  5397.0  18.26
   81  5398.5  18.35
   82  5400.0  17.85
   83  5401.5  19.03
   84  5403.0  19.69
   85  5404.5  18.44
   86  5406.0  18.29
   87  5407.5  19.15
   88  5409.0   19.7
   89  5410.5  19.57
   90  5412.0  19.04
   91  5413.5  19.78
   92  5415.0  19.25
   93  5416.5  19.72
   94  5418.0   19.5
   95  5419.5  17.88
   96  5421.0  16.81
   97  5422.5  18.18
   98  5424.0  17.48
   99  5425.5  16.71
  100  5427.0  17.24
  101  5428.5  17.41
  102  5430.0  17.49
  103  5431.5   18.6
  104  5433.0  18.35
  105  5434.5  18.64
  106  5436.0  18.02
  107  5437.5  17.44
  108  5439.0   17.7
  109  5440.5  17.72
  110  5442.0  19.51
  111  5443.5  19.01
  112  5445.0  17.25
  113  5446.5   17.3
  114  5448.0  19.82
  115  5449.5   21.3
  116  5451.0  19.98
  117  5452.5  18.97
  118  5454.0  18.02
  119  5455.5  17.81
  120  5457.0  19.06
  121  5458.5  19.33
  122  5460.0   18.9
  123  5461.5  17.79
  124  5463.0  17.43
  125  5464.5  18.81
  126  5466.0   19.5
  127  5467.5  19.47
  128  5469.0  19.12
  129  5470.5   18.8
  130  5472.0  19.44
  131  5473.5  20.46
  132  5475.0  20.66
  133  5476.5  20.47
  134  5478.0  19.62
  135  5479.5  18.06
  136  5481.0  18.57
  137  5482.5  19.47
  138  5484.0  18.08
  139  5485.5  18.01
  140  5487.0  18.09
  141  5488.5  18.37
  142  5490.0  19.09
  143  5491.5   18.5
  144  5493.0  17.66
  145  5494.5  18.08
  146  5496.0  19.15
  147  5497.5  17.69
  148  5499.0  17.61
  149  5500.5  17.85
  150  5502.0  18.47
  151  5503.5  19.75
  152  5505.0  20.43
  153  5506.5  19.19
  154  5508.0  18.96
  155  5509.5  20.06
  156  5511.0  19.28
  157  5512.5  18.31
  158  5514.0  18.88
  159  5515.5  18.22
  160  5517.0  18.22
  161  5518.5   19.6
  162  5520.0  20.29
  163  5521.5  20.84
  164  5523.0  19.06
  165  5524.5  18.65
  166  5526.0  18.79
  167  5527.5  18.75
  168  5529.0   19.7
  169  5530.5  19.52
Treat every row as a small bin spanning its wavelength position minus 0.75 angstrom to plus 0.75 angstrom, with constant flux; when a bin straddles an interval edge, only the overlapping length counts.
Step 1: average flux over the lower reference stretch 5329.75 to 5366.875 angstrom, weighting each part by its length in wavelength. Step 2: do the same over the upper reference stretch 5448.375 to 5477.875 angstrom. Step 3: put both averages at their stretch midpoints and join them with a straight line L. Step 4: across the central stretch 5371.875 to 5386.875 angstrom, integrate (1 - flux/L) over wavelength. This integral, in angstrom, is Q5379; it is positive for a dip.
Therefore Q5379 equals 0.4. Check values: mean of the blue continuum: 19.6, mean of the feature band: 18.9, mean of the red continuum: 19.2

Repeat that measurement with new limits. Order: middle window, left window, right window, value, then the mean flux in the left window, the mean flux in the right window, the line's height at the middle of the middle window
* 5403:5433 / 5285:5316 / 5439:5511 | 0.79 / 19.2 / 18.9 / 19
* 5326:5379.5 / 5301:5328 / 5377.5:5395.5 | -1.56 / 19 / 18.8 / 18.9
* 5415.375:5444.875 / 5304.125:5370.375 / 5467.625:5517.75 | 1.52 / 19.3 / 18.9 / 19.1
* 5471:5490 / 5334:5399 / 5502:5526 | 0.18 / 19.3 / 19.3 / 19.3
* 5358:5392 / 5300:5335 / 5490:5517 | -0.55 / 18.9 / 18.7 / 18.9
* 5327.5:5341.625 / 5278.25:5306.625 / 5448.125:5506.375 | 0.51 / 19.5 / 18.9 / 19.3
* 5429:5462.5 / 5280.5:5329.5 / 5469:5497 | 0.77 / 19.2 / 18.9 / 19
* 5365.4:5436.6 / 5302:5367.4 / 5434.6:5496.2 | 1.19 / 19.3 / 18.8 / 19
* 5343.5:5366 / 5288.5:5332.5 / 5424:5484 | -1.33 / 19.1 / 18.7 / 19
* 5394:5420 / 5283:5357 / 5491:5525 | 0.05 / 19.3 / 18.9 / 19.1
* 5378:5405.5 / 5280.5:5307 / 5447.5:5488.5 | 0.72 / 19.5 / 19.1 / 19.3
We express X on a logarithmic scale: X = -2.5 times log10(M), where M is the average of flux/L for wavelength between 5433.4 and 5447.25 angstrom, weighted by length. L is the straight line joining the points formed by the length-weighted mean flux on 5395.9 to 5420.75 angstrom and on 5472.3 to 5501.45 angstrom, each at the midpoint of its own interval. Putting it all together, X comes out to 0.05 mag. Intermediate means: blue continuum 18.9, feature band 18.1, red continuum 18.7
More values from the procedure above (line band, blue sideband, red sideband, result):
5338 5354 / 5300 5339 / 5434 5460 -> -0.062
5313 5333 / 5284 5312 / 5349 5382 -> 0.049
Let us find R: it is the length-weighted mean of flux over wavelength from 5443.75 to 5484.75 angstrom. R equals 19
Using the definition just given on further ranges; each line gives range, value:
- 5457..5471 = 18.8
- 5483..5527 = 18.8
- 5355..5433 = 18.9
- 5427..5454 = 18.5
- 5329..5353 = 19.5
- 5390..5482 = 18.8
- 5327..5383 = 19.4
